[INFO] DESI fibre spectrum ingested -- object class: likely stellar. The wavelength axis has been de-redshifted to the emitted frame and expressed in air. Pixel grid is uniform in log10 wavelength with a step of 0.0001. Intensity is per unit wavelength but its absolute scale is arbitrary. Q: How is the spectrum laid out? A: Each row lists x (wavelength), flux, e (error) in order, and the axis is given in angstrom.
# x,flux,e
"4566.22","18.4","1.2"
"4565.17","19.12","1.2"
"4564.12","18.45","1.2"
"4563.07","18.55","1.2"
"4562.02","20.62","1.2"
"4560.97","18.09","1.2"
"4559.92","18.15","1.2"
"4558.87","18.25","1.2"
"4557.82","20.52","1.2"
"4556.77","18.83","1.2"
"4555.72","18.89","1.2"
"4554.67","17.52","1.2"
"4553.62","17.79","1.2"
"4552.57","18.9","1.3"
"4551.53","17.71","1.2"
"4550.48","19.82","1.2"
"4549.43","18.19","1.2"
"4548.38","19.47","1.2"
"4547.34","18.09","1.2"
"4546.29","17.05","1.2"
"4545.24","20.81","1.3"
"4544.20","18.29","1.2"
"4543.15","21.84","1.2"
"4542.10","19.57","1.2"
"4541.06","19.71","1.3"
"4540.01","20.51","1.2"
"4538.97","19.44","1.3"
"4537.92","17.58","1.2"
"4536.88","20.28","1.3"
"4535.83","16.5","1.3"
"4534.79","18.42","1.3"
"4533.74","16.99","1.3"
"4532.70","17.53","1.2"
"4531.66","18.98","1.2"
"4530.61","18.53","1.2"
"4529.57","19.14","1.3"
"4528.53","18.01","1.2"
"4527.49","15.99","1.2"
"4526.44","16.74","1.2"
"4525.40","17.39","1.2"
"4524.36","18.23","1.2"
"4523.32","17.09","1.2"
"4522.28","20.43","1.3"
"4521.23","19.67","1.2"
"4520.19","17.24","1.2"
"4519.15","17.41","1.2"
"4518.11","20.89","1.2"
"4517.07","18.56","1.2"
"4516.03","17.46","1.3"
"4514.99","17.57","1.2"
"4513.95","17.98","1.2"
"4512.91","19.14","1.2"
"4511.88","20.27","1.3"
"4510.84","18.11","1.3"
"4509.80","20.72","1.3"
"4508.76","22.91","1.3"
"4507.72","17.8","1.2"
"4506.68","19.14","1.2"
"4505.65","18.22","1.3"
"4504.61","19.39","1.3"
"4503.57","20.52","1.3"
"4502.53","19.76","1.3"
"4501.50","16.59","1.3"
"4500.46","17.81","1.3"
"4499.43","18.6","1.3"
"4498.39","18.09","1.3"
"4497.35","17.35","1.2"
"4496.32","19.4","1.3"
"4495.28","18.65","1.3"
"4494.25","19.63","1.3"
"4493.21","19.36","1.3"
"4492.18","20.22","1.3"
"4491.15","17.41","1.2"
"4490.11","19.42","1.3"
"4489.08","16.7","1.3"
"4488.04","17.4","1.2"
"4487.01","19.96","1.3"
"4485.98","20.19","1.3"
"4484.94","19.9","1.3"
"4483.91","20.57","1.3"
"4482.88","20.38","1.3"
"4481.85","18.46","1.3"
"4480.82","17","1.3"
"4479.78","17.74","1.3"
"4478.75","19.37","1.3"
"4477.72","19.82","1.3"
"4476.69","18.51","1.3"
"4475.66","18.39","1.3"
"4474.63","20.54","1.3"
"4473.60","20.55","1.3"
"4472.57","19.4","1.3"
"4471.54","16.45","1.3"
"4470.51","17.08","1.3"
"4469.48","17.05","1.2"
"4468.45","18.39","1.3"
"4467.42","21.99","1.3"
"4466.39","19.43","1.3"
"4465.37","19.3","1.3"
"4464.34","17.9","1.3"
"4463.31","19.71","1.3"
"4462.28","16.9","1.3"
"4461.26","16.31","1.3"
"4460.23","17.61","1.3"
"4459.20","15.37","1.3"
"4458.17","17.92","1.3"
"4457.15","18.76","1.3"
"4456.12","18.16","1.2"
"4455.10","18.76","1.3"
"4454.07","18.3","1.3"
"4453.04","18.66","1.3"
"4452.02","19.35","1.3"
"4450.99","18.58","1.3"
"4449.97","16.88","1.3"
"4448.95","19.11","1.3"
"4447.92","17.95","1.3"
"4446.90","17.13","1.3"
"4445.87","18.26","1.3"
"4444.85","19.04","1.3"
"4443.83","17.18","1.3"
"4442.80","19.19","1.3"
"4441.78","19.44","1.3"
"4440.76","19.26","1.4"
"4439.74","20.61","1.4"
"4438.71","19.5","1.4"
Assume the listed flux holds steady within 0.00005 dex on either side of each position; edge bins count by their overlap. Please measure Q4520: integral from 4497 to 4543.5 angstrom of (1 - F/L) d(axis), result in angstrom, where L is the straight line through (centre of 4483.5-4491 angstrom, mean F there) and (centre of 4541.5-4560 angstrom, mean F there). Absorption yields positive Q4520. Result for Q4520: 0.7 angstrom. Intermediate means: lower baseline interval 19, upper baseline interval 18.9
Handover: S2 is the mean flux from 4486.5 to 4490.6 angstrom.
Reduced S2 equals 18.4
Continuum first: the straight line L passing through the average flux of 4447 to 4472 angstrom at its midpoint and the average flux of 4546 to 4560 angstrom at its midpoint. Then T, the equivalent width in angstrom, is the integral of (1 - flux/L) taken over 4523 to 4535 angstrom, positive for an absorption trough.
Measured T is 0.5 angstrom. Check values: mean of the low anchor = 18.2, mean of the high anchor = 18.5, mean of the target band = 17.7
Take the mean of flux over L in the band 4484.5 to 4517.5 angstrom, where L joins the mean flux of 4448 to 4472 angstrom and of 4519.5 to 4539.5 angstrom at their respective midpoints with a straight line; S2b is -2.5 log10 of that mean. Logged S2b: -0.04 mag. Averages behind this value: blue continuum 18.2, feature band 18.9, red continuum 18.1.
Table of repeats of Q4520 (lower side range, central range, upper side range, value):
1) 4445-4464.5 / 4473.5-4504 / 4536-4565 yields -0.96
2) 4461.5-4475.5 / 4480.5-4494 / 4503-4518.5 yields -0.05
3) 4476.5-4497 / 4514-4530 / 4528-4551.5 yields 0.66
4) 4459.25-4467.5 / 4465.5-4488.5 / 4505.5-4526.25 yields -0.77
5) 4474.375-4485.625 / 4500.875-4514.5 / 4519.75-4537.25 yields -0.55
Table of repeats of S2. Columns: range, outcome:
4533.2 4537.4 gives 18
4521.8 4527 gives 17.9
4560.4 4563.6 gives 19.1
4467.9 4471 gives 17.5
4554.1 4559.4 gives 18.8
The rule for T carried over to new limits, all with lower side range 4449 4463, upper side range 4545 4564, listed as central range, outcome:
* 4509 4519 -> -0.4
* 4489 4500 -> -0.3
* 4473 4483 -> -0.5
